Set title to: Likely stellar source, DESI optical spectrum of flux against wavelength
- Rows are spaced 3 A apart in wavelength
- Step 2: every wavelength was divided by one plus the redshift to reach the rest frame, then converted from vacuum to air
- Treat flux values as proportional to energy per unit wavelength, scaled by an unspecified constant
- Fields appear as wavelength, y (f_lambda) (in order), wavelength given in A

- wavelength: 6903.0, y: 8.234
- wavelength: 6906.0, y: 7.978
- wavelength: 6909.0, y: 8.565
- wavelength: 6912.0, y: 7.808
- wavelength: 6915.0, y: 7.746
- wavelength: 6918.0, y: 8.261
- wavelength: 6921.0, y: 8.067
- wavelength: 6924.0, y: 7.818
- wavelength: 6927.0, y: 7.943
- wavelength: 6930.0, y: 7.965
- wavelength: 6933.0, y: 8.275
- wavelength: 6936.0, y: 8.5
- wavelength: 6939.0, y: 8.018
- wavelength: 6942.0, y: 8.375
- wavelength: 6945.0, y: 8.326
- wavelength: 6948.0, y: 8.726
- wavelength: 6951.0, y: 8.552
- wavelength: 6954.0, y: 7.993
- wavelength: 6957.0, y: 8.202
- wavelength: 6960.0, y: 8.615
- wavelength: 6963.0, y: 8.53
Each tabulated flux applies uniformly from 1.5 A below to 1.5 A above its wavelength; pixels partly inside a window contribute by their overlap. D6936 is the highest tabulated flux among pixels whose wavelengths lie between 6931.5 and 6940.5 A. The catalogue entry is 8.5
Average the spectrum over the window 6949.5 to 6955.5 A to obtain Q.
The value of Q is 8.27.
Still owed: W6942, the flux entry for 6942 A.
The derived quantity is 8.375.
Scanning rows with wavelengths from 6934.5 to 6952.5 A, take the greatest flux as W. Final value 8.726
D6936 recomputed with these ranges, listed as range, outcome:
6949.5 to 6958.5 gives 8.552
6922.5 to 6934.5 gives 8.275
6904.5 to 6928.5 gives 8.565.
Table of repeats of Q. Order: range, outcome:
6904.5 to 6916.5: 8.02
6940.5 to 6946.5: 8.35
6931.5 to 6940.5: 8.26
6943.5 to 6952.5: 8.53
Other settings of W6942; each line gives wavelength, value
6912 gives 7.808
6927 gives 7.943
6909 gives 8.565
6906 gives 7.978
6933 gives 8.275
